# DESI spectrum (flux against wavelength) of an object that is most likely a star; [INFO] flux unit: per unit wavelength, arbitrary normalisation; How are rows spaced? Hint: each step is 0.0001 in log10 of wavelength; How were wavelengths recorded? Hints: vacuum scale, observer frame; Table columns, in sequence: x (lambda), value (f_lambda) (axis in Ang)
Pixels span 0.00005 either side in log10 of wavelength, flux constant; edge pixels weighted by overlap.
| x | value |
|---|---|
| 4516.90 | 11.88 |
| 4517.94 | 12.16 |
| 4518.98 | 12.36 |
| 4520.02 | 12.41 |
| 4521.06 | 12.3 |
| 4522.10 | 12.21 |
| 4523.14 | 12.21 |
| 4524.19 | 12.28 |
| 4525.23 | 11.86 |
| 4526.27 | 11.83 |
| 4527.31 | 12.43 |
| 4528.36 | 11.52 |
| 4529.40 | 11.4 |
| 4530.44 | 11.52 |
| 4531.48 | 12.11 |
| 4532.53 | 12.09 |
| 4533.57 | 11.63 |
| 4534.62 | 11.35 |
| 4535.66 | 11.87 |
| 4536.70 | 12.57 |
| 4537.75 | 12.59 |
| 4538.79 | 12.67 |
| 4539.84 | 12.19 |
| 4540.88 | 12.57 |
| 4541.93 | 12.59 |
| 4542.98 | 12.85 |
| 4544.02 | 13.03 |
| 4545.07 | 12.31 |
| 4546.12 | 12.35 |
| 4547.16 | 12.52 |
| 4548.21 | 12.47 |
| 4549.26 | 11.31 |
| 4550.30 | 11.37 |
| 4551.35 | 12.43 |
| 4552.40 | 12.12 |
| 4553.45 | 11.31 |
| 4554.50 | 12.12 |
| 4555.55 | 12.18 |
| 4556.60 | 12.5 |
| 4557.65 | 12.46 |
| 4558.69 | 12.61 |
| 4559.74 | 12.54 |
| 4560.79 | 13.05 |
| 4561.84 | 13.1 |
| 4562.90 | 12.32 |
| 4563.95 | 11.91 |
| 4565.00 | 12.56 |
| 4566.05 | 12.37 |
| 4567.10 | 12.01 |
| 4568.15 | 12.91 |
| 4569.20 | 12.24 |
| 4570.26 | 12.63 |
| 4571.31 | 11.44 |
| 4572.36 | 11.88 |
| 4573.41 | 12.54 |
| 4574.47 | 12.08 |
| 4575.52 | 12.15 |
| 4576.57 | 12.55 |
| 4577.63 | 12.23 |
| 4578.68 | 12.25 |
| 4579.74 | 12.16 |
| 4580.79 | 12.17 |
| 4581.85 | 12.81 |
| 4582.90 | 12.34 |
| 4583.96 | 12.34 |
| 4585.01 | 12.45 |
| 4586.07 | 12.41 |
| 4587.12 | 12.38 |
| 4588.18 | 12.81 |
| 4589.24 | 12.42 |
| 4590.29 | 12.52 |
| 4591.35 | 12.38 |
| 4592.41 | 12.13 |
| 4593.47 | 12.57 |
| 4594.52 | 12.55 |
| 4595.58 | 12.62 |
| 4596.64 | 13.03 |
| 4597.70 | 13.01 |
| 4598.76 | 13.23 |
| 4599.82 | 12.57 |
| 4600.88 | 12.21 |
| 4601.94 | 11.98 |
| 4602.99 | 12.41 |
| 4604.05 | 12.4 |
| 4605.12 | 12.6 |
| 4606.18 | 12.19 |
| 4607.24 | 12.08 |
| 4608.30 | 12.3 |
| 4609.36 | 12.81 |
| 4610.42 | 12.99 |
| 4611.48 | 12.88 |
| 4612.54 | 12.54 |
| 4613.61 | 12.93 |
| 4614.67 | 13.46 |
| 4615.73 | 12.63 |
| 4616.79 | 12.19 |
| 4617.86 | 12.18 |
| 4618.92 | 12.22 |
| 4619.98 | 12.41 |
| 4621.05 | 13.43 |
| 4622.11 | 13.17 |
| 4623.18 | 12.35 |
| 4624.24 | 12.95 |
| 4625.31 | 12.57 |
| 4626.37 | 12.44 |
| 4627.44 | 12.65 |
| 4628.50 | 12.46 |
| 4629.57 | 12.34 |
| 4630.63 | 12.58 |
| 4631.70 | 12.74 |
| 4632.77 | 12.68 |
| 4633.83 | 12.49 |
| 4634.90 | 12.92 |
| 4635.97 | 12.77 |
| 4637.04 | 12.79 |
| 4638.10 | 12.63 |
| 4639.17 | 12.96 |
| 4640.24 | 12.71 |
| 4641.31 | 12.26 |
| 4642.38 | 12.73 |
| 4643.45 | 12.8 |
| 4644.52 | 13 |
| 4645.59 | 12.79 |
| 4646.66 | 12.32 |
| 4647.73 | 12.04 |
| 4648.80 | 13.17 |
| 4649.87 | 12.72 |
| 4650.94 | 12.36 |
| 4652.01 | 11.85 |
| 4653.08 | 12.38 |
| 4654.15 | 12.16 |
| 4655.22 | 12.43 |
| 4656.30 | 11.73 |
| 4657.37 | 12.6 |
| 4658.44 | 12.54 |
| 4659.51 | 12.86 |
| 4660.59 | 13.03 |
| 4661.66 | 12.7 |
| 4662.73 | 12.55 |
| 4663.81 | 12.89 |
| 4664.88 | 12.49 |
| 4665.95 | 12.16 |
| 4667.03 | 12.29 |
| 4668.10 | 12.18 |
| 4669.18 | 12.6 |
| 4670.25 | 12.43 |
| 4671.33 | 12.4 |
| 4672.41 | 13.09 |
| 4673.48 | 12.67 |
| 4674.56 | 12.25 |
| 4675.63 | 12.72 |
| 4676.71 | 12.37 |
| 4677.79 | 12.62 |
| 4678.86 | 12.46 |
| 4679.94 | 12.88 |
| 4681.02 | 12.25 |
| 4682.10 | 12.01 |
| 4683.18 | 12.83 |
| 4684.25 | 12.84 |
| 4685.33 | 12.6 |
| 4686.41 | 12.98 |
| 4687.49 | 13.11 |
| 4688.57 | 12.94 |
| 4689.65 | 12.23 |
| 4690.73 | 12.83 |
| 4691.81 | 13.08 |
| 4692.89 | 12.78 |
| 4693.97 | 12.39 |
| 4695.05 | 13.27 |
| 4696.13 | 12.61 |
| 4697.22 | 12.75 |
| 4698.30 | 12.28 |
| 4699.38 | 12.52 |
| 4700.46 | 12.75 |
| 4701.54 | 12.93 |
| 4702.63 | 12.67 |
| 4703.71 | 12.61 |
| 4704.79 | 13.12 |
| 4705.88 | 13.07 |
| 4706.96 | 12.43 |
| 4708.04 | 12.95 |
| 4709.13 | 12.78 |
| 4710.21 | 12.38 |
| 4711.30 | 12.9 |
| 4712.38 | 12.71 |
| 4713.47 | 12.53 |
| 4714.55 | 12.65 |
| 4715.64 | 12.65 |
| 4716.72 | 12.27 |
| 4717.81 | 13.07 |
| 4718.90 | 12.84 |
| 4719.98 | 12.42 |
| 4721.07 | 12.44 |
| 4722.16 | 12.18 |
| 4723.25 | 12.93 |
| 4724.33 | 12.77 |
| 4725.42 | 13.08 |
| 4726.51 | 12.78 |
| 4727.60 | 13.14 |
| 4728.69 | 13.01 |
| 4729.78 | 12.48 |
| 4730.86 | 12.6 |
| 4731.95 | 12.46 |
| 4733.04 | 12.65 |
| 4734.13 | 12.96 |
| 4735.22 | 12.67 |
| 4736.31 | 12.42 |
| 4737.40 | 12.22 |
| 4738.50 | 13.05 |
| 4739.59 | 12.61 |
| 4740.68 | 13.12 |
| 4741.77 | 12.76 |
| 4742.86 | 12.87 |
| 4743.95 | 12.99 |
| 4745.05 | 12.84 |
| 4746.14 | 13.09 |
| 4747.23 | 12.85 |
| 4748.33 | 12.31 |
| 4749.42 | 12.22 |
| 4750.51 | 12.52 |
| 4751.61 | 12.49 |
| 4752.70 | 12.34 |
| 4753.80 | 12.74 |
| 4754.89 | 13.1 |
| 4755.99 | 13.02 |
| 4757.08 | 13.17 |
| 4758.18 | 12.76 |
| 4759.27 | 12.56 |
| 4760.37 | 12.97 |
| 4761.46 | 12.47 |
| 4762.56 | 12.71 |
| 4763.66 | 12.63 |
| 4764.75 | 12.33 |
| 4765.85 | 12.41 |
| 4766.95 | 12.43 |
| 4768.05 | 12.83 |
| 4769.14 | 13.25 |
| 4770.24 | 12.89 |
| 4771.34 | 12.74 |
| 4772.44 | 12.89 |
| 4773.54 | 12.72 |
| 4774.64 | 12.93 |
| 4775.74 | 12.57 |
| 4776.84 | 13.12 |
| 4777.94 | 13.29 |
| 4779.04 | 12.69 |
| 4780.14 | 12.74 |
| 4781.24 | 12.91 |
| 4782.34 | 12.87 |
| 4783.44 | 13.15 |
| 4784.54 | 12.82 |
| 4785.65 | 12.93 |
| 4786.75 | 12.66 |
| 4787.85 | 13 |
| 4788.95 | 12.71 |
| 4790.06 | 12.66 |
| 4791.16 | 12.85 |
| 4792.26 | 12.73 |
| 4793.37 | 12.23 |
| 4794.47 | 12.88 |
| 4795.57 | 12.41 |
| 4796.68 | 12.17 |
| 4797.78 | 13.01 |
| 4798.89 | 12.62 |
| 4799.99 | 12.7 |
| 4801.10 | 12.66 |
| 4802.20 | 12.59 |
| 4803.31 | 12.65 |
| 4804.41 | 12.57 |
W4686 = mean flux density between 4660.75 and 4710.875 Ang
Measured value 12.7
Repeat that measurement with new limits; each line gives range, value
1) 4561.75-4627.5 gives 12.5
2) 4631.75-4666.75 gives 12.6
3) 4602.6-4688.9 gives 12.6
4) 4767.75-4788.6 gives 12.9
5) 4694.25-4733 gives 12.7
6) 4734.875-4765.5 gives 12.7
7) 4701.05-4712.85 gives 12.8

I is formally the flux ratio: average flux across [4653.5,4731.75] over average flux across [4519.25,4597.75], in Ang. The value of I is 1.03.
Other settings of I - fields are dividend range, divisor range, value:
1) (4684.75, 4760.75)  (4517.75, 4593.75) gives 1.04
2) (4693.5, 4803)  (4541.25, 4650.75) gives 1.02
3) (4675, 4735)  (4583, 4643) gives 1.01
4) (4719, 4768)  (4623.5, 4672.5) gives 1.01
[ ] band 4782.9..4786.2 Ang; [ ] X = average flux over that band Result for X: 12.9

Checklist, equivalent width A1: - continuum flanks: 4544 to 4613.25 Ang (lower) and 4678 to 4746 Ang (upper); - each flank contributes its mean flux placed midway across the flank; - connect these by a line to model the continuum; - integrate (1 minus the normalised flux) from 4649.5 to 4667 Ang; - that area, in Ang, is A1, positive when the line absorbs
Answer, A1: 0.18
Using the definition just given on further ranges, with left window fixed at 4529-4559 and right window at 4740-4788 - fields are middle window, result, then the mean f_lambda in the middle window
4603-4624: -0.4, 12.6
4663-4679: 0.0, 12.5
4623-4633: -0.1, 12.6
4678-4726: -0.3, 12.7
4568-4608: -0.3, 12.4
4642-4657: 0.0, 12.5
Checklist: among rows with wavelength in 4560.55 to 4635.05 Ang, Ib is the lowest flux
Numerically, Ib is 11.44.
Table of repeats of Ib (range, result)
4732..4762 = 12.22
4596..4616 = 11.98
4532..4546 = 11.35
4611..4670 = 11.73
